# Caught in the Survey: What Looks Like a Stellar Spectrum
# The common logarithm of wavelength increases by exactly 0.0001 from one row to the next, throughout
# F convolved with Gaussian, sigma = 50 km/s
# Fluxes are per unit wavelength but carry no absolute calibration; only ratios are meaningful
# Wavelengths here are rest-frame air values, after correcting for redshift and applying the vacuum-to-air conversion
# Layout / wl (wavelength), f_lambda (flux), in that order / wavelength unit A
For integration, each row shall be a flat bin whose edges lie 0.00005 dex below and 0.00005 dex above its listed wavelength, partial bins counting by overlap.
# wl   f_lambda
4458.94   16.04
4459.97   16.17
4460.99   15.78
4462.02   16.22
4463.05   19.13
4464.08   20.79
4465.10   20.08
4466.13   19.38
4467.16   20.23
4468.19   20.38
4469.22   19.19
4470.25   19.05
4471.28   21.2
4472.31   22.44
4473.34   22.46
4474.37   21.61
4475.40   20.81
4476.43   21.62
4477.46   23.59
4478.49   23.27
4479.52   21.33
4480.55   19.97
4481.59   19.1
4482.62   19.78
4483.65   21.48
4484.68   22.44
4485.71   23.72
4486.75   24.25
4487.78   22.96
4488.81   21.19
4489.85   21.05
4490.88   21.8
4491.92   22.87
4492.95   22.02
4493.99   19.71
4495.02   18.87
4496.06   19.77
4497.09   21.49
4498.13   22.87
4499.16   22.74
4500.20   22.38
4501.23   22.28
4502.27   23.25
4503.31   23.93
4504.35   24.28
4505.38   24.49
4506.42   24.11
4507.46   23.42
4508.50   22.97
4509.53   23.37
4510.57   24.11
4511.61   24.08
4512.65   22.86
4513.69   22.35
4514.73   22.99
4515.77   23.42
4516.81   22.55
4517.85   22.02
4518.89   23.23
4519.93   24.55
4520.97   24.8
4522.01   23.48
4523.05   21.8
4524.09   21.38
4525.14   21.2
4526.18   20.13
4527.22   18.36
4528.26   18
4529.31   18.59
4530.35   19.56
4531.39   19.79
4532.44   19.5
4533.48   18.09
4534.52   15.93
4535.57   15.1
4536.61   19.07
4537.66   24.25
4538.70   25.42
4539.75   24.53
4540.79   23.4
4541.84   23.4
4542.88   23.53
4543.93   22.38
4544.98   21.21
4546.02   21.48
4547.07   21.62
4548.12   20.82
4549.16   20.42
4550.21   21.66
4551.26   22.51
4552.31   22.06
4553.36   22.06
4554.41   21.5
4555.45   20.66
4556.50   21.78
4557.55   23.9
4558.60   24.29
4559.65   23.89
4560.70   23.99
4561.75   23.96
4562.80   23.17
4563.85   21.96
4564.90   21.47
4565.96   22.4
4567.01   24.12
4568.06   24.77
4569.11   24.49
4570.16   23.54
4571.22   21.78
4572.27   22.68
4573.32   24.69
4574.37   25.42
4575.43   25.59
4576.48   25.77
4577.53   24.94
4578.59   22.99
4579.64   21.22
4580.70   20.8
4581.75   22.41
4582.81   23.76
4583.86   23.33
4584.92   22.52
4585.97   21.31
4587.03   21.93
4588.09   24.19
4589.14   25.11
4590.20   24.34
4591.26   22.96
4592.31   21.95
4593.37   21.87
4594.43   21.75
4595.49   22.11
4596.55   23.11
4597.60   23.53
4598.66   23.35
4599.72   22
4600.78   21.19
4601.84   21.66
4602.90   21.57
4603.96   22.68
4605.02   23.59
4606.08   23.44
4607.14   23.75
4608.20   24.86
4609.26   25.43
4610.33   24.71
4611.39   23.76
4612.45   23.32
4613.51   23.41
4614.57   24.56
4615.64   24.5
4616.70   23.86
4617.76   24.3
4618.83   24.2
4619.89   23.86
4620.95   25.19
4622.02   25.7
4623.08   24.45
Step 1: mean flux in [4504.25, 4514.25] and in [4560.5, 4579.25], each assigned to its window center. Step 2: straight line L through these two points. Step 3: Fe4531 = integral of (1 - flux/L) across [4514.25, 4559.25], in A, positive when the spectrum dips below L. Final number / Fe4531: 4.0 A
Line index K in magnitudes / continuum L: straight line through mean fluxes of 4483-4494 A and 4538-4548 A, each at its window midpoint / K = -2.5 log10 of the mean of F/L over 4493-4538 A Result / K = 0.05 mag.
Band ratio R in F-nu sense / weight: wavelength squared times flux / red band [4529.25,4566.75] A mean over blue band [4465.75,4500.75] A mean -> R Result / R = 1.04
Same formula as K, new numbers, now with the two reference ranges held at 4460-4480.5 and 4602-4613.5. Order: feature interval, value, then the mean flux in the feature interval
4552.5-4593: -0.02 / 23.2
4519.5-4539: 0.07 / 20.4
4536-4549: -0.02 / 22.5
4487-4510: -0.07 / 22.4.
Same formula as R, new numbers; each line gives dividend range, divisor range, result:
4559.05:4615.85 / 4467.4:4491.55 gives 1.14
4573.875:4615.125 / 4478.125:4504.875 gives 1.11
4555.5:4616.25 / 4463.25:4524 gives 1.10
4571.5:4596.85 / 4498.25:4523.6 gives 1.03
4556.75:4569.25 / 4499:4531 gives 1.07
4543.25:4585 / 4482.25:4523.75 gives 1.04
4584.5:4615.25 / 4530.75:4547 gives 1.12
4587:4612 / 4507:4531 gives 1.08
